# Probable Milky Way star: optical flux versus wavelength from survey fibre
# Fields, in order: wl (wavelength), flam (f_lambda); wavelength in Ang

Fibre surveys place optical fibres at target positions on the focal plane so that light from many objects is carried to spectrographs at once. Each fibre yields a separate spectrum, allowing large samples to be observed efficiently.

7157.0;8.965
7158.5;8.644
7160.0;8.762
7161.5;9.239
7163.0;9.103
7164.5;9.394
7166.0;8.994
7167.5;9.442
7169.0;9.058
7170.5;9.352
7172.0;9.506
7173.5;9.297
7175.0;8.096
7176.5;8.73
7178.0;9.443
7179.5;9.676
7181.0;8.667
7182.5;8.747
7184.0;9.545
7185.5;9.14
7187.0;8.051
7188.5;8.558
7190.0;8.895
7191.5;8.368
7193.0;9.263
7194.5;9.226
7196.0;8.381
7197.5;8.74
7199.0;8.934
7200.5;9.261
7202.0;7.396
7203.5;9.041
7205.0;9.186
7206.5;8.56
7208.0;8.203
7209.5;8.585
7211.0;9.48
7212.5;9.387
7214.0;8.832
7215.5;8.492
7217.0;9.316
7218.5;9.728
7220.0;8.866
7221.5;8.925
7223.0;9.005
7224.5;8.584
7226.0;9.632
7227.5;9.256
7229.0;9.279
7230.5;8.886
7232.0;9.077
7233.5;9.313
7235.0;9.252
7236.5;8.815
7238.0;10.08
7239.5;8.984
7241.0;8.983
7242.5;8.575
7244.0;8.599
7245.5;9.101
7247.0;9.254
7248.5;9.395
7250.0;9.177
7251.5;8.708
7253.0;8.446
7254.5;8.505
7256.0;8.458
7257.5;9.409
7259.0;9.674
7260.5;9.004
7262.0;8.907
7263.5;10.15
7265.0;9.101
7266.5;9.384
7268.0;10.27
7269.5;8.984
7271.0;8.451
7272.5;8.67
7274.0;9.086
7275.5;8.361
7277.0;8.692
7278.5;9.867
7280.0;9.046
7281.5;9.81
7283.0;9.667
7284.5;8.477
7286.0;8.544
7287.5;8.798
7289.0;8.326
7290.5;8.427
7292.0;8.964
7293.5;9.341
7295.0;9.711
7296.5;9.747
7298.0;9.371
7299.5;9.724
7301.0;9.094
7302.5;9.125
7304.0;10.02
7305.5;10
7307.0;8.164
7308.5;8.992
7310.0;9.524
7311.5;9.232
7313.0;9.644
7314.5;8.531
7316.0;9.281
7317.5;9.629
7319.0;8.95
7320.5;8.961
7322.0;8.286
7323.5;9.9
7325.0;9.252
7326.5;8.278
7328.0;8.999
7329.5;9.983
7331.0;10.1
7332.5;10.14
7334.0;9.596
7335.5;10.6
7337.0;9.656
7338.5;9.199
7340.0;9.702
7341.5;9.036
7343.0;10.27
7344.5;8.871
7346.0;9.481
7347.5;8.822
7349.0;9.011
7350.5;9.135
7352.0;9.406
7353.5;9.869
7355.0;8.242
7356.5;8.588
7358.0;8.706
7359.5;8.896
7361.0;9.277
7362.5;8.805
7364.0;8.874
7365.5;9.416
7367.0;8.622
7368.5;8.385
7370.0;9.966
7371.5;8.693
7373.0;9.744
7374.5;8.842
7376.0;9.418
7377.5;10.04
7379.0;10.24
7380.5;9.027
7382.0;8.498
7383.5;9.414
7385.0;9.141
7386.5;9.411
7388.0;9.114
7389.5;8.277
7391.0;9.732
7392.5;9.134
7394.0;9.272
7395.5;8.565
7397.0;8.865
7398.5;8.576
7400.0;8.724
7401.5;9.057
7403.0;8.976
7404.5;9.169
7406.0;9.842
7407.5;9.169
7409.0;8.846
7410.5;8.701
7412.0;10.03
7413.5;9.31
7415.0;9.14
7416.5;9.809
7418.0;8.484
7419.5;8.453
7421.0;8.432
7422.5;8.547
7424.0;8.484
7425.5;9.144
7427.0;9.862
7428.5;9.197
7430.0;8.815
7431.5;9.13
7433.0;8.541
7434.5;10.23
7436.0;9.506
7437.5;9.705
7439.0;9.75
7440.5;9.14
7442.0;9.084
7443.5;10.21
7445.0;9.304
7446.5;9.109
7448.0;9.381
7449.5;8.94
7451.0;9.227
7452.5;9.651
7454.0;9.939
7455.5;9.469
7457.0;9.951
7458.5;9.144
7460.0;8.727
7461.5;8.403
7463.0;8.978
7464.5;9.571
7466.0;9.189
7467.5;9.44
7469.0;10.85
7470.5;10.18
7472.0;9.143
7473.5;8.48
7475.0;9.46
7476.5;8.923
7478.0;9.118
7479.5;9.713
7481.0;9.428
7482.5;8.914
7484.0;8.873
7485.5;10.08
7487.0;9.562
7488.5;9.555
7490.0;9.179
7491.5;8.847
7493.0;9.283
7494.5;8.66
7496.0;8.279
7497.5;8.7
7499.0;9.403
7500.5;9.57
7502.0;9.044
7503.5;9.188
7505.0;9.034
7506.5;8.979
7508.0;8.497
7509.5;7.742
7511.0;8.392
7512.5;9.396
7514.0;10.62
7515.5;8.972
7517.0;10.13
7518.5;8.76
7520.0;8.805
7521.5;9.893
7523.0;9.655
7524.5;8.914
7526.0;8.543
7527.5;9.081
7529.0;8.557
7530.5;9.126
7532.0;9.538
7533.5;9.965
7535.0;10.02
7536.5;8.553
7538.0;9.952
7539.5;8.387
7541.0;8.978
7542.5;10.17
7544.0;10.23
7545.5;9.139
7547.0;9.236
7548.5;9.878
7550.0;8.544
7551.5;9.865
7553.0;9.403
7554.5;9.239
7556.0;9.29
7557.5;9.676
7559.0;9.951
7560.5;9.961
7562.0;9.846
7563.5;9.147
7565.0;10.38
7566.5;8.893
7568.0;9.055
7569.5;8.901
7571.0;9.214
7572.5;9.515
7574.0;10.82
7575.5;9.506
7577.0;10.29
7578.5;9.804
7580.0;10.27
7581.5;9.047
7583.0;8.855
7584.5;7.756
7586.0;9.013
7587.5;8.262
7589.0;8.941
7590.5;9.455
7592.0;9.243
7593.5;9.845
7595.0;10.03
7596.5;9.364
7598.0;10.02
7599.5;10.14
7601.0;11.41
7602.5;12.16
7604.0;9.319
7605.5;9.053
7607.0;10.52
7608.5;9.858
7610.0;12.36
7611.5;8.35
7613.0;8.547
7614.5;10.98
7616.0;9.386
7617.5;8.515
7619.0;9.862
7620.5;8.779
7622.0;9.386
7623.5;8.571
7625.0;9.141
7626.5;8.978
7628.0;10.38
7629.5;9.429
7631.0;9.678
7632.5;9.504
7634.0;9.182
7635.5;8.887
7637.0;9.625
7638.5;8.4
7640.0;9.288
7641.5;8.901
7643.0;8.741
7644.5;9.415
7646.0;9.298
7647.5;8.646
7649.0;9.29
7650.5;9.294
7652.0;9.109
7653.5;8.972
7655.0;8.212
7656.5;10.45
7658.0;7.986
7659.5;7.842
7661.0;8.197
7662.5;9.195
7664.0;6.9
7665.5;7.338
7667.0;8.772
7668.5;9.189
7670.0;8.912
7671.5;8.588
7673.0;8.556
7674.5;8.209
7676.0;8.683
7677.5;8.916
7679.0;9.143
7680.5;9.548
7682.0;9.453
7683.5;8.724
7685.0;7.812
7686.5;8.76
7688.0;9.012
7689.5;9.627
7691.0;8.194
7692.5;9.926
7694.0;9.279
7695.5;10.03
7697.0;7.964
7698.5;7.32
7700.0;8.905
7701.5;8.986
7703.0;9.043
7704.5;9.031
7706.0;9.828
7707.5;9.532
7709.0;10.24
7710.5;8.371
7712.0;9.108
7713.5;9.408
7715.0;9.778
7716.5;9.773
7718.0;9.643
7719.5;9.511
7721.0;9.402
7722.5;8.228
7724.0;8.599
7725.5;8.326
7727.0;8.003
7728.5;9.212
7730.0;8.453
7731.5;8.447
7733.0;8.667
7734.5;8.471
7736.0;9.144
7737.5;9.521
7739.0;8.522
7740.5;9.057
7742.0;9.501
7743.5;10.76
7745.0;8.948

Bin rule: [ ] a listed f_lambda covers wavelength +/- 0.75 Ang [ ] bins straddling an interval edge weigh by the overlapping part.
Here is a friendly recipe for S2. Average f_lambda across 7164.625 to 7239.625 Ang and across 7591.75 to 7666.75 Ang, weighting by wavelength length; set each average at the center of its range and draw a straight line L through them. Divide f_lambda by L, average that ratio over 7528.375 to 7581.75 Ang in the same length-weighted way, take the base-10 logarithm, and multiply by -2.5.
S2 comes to -0.03 mag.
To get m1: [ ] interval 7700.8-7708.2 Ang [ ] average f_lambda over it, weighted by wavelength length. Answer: 9.28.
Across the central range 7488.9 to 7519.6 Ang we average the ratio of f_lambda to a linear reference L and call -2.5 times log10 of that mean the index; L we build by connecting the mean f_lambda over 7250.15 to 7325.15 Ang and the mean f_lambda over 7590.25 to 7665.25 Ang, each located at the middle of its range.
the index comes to 0.03 mag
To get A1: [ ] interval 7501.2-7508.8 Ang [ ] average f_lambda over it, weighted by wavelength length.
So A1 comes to 8.94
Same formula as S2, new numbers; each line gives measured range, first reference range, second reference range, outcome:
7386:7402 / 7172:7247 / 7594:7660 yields 0.02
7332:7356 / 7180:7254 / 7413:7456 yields -0.04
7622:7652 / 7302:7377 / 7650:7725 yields -0.03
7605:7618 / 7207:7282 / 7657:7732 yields -0.10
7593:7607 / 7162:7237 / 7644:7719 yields -0.14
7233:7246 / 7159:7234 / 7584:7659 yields -0.01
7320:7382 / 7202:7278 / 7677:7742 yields -0.03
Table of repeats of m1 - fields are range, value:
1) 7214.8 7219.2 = 9.18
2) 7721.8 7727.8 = 8.3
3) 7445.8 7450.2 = 9.15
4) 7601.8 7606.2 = 10.2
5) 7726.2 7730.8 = 8.55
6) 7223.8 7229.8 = 9.19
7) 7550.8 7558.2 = 9.49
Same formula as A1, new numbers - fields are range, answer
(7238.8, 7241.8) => 8.98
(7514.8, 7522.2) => 9.31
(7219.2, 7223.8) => 8.94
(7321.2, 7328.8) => 8.95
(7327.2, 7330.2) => 9.46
